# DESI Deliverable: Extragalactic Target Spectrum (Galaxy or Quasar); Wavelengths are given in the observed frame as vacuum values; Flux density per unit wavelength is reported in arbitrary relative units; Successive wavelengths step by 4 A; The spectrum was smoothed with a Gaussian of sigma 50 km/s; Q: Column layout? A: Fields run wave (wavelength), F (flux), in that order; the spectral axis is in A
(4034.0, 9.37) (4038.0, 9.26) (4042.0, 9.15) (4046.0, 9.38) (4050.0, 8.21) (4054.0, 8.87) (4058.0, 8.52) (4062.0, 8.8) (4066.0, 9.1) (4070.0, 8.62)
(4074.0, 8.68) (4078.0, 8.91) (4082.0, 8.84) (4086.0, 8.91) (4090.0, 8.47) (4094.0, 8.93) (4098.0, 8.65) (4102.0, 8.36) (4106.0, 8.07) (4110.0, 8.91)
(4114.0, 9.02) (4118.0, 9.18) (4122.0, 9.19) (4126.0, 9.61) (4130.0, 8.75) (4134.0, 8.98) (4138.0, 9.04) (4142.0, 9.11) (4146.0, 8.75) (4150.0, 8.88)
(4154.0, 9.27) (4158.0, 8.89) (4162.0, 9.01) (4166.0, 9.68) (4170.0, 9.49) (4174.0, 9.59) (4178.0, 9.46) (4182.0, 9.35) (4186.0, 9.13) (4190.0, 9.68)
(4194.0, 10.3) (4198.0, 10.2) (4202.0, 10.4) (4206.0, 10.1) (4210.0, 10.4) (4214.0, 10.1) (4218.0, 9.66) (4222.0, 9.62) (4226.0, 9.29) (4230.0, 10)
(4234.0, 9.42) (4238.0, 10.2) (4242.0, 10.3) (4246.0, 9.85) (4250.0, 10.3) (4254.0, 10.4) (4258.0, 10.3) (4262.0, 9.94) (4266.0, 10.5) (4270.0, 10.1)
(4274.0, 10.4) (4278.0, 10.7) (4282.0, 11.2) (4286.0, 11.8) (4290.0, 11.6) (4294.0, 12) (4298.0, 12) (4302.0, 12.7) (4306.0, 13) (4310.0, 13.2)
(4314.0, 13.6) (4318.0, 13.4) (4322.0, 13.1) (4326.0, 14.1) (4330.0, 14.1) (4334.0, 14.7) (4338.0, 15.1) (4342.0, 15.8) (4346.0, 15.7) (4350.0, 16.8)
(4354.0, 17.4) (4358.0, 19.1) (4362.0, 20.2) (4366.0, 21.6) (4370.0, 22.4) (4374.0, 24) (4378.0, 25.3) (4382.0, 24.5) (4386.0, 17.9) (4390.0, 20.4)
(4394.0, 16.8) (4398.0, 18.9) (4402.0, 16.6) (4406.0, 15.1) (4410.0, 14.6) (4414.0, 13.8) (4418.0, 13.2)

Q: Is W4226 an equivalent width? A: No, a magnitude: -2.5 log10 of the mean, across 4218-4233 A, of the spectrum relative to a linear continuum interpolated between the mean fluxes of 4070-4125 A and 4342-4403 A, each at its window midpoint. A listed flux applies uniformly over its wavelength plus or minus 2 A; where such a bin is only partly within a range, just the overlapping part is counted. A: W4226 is 0.40 mag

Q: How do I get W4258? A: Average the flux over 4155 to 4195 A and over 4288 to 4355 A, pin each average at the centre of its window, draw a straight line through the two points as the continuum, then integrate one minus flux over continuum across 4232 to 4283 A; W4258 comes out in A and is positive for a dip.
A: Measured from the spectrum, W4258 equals 7.3 A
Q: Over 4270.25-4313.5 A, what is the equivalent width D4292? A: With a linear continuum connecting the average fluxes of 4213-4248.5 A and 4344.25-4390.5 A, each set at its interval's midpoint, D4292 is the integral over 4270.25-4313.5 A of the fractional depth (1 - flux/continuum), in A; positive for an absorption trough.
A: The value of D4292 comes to 8.2 A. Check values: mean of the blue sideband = 9.83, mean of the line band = 11.8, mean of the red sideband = 20.5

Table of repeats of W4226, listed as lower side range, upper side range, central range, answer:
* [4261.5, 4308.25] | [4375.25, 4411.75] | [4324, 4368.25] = -0.07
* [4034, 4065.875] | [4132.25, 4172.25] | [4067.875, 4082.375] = 0.03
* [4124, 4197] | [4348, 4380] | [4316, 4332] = 0.33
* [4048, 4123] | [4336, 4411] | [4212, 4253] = 0.37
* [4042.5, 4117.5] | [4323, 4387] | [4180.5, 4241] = 0.33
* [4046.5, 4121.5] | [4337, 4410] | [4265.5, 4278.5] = 0.43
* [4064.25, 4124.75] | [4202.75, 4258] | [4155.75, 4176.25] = 0.01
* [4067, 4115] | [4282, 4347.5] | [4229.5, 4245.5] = 0.18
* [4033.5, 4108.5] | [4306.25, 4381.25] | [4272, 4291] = 0.35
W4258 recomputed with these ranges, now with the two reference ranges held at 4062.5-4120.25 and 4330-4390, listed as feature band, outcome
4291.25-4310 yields 4.90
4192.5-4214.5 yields 4.78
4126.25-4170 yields 7.47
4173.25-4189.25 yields 3.73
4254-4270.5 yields 5.52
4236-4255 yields 5.85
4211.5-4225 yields 3.85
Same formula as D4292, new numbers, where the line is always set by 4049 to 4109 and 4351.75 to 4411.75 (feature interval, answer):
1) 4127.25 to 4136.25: 1.4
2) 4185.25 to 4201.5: 3.7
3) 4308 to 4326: 4.1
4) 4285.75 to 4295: 2.6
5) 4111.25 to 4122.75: 1.1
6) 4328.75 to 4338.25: 1.8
